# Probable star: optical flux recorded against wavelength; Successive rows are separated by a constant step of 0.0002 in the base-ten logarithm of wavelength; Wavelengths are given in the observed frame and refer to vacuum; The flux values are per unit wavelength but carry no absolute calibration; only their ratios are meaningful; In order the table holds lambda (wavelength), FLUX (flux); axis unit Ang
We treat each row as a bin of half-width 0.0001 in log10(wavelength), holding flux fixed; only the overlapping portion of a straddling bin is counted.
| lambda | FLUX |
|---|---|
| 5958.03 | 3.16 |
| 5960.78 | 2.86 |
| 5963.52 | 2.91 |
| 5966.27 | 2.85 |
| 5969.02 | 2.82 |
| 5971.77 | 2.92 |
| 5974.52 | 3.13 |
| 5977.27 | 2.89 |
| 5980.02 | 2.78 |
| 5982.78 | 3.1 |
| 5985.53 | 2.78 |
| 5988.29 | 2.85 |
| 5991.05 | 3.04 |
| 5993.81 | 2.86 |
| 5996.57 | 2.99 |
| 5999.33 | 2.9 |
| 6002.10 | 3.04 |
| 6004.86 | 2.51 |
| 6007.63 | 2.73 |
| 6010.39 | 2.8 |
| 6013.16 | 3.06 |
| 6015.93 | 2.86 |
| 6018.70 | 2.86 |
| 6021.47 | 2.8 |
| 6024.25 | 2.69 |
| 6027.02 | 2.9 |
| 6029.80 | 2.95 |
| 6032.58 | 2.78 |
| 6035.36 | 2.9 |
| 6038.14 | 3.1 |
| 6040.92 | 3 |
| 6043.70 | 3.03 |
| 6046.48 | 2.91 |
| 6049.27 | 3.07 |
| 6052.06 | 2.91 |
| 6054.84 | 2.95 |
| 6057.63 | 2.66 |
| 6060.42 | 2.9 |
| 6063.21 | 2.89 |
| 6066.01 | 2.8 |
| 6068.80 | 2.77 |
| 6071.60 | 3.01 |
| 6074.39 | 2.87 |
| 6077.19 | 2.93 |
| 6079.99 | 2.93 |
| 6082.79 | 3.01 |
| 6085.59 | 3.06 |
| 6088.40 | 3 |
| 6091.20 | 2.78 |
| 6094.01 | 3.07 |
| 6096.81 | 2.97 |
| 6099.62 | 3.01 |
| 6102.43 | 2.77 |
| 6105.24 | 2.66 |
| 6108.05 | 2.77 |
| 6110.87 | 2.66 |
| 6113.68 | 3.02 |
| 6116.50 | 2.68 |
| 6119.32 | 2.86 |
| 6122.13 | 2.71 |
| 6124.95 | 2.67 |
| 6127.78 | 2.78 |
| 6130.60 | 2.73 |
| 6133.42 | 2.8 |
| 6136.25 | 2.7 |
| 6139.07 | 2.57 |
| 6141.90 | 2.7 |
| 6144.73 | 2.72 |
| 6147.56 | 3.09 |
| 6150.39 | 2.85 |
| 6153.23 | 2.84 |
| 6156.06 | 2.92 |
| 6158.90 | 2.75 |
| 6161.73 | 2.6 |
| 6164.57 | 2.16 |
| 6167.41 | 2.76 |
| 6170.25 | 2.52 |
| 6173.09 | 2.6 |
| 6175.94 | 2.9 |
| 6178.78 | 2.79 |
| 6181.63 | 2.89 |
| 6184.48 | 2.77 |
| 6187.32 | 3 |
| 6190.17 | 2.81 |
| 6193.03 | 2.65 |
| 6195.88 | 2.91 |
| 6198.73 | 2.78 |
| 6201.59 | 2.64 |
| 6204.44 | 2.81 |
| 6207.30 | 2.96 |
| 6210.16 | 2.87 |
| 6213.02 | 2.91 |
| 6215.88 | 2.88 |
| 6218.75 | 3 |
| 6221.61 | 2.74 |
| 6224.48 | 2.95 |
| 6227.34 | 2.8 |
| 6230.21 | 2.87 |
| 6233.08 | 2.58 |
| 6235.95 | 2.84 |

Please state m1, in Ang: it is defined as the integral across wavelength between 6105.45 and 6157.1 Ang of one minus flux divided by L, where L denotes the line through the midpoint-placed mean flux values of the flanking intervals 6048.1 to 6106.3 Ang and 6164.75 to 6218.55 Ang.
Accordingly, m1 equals 1.3 Ang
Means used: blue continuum 2.91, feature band 2.78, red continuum 2.79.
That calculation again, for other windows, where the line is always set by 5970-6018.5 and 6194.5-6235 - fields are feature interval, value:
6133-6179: 2.15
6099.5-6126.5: 0.88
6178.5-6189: -0.09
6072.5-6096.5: -0.73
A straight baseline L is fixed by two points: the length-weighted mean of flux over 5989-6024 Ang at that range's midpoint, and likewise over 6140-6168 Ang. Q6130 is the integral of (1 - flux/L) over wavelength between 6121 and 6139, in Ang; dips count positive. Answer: 0.24 Ang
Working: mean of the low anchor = 2.86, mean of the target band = 2.72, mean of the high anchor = 2.73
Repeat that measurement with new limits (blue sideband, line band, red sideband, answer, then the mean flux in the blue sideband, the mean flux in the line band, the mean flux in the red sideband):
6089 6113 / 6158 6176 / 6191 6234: 1.57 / 2.85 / 2.59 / 2.83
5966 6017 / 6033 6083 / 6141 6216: -1.19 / 2.89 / 2.92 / 2.78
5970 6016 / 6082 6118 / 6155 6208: -0.88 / 2.9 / 2.88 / 2.74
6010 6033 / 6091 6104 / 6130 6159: -0.52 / 2.86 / 2.93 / 2.79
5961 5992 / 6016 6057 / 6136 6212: -0.64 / 2.91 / 2.91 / 2.76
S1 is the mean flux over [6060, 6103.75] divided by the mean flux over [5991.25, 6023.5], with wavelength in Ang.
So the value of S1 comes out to 1.02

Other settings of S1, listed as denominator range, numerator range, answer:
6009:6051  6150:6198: 0.94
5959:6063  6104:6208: 0.95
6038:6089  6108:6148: 0.94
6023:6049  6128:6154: 0.95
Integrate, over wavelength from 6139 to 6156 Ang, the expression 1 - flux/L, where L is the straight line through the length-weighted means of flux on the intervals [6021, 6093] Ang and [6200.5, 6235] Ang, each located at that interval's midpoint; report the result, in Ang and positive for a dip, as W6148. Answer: 0.3 Ang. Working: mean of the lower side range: 2.91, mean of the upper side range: 2.84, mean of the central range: 2.82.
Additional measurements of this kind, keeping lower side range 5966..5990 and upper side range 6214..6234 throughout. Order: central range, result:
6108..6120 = 0.30 Ang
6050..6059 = 0.09 Ang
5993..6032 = 0.61 Ang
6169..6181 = 0.57 Ang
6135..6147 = 0.67 Ang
